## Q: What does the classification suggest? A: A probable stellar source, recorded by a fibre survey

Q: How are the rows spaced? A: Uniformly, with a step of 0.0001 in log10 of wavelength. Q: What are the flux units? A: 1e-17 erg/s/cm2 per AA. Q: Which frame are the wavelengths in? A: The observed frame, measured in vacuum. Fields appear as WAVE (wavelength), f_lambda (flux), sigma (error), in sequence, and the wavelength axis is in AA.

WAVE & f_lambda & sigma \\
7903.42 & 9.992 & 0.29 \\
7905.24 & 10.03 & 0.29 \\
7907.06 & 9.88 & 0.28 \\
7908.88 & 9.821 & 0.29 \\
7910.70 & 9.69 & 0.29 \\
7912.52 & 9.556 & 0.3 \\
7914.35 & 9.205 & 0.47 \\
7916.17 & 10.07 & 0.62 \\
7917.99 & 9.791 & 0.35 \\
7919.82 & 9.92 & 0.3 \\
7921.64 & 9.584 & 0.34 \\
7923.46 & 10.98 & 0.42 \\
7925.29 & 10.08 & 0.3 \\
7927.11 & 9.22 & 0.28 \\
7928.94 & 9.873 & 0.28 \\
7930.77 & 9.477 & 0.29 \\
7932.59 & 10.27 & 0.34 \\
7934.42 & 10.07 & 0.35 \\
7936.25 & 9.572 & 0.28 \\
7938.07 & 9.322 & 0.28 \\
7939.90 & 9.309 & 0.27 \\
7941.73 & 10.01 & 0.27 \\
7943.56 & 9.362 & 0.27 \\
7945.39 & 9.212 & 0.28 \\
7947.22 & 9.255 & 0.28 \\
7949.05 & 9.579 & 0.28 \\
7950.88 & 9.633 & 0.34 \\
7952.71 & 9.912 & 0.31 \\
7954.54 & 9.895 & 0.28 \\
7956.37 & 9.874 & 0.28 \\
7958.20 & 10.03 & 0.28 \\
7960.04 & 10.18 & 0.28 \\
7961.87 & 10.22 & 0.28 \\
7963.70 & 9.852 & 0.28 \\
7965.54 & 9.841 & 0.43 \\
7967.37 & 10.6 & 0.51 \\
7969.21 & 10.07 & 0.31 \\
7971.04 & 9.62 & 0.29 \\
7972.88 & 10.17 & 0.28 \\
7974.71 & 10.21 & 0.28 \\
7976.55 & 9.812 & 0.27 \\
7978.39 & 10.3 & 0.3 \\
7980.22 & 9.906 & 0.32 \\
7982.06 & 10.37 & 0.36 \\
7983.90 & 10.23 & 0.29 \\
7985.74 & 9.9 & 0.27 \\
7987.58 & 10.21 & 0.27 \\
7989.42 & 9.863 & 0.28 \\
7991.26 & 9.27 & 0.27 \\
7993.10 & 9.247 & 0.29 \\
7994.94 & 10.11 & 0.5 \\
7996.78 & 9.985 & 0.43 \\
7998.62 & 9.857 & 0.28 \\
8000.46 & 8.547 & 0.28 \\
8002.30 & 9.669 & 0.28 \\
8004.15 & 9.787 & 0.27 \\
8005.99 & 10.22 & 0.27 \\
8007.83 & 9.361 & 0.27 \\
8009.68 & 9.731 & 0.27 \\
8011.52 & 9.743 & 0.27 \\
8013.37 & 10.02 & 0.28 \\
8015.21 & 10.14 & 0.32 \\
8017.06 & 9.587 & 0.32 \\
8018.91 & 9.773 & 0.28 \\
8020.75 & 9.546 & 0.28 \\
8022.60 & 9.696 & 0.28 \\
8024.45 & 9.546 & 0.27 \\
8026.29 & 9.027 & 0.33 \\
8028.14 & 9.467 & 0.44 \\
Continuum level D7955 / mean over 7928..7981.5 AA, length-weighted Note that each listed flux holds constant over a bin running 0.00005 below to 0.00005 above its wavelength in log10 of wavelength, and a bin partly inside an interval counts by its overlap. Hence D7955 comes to 9.85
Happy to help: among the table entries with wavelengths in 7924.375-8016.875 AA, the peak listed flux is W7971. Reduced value 10.6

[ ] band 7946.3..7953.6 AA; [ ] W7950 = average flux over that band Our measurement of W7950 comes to 9.6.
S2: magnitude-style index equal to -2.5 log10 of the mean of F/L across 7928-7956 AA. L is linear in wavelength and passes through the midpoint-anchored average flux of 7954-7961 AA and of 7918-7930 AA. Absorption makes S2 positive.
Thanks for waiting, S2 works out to 0.034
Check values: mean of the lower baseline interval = 9.92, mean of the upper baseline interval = 10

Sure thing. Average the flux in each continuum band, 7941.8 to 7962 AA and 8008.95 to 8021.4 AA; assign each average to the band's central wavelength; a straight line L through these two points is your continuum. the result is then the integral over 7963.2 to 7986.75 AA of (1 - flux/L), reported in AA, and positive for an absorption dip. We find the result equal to -0.8 AA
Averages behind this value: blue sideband 9.73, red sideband 9.8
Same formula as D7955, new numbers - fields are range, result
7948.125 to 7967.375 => 9.94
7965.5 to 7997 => 9.99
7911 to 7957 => 9.72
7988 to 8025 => 9.69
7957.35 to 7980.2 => 10.1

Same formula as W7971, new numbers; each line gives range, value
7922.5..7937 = 10.98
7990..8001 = 10.11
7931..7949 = 10.27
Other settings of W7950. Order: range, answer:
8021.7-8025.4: 9.63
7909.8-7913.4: 9.63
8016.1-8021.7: 9.63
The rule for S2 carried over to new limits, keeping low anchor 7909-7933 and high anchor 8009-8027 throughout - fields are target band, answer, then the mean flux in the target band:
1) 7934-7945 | 0.03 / 9.57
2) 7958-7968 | -0.04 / 10.1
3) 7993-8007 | 0.00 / 9.71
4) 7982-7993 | -0.02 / 9.88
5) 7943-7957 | 0.02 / 9.59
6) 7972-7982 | -0.04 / 10.1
